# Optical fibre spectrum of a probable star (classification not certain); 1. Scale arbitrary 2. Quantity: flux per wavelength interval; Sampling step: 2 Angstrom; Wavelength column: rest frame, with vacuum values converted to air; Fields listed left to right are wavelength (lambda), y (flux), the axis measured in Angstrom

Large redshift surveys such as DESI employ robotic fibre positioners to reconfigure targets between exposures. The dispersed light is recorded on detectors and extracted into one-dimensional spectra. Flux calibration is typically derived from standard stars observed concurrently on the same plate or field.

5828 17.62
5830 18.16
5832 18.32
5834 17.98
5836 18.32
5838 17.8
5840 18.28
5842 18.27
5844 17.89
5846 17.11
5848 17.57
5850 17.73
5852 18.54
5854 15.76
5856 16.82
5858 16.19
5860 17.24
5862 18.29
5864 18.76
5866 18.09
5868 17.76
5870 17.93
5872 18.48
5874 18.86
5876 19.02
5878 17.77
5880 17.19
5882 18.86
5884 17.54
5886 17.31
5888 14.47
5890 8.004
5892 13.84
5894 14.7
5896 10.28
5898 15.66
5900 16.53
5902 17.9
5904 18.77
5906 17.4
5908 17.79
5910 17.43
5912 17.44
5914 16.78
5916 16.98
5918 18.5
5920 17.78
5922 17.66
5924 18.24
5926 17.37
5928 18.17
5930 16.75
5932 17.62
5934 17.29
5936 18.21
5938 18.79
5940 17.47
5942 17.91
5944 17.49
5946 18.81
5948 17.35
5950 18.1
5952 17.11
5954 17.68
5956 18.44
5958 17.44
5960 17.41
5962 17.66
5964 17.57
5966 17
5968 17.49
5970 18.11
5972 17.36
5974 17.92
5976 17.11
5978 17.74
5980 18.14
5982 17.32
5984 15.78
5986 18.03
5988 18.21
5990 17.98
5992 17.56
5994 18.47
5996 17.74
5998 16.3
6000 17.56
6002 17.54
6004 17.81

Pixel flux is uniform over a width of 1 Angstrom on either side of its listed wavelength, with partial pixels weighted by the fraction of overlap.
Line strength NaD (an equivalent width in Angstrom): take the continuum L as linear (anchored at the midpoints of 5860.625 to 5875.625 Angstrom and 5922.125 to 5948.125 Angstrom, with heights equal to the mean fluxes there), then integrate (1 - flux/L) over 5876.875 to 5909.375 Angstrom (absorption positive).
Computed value 4.0 Angstrom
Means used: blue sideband 18.3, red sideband 17.8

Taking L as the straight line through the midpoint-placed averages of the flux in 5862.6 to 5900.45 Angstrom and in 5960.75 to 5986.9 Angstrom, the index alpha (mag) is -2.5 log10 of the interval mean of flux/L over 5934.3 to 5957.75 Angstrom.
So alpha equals -0.05 mag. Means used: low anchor 16.4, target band 17.9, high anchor 17.5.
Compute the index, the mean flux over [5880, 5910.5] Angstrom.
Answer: 15.8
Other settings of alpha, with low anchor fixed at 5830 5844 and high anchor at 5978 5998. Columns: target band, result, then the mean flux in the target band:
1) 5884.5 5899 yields 0.30 mag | 13.6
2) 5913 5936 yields 0.02 mag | 17.6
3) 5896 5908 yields 0.08 mag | 16.7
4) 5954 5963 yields 0.00 mag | 17.7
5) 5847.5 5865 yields 0.04 mag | 17.4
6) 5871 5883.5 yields -0.02 mag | 18.3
